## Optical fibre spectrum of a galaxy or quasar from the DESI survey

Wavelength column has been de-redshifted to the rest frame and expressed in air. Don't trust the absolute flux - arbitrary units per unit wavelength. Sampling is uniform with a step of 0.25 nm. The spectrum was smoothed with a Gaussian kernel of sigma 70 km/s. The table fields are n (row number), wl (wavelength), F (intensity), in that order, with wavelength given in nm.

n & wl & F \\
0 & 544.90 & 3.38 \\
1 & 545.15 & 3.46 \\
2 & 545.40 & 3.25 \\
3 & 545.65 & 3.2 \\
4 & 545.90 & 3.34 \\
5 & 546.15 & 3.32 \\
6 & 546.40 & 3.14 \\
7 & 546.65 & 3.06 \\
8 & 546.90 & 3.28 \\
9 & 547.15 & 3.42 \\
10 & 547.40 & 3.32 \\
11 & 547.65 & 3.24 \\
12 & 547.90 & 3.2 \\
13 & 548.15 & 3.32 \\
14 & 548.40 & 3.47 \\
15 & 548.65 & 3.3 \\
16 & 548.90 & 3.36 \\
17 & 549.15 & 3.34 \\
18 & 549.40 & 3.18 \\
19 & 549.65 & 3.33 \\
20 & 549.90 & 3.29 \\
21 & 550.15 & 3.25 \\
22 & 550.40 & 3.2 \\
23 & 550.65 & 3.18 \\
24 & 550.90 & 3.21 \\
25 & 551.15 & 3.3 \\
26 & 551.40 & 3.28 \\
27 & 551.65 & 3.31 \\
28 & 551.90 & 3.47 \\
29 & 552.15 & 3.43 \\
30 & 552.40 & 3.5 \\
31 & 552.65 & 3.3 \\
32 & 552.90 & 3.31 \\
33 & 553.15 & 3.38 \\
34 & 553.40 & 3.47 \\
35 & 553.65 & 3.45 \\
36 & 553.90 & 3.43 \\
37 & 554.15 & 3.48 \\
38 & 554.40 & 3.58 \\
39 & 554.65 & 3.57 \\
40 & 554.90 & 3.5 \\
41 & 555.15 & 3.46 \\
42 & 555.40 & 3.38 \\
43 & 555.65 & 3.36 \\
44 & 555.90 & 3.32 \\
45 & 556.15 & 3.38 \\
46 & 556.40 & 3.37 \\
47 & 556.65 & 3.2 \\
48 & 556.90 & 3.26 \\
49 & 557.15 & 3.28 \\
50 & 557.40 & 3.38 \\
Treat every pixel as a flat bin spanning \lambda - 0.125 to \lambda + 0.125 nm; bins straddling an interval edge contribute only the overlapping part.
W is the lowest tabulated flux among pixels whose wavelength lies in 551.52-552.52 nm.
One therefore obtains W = 3.31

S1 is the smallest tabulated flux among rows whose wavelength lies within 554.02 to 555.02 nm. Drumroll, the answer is 3.48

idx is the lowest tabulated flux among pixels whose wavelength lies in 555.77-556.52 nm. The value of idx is 3.32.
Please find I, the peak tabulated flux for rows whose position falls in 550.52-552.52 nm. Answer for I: 3.5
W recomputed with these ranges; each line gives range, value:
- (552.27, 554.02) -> 3.3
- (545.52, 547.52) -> 3.06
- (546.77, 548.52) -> 3.2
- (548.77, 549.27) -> 3.34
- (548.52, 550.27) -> 3.18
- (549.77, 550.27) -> 3.25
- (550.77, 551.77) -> 3.21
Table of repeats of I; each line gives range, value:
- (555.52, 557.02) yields 3.38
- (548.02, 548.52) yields 3.47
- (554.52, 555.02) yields 3.57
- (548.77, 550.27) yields 3.36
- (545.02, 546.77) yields 3.46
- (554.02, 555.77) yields 3.58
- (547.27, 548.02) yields 3.32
